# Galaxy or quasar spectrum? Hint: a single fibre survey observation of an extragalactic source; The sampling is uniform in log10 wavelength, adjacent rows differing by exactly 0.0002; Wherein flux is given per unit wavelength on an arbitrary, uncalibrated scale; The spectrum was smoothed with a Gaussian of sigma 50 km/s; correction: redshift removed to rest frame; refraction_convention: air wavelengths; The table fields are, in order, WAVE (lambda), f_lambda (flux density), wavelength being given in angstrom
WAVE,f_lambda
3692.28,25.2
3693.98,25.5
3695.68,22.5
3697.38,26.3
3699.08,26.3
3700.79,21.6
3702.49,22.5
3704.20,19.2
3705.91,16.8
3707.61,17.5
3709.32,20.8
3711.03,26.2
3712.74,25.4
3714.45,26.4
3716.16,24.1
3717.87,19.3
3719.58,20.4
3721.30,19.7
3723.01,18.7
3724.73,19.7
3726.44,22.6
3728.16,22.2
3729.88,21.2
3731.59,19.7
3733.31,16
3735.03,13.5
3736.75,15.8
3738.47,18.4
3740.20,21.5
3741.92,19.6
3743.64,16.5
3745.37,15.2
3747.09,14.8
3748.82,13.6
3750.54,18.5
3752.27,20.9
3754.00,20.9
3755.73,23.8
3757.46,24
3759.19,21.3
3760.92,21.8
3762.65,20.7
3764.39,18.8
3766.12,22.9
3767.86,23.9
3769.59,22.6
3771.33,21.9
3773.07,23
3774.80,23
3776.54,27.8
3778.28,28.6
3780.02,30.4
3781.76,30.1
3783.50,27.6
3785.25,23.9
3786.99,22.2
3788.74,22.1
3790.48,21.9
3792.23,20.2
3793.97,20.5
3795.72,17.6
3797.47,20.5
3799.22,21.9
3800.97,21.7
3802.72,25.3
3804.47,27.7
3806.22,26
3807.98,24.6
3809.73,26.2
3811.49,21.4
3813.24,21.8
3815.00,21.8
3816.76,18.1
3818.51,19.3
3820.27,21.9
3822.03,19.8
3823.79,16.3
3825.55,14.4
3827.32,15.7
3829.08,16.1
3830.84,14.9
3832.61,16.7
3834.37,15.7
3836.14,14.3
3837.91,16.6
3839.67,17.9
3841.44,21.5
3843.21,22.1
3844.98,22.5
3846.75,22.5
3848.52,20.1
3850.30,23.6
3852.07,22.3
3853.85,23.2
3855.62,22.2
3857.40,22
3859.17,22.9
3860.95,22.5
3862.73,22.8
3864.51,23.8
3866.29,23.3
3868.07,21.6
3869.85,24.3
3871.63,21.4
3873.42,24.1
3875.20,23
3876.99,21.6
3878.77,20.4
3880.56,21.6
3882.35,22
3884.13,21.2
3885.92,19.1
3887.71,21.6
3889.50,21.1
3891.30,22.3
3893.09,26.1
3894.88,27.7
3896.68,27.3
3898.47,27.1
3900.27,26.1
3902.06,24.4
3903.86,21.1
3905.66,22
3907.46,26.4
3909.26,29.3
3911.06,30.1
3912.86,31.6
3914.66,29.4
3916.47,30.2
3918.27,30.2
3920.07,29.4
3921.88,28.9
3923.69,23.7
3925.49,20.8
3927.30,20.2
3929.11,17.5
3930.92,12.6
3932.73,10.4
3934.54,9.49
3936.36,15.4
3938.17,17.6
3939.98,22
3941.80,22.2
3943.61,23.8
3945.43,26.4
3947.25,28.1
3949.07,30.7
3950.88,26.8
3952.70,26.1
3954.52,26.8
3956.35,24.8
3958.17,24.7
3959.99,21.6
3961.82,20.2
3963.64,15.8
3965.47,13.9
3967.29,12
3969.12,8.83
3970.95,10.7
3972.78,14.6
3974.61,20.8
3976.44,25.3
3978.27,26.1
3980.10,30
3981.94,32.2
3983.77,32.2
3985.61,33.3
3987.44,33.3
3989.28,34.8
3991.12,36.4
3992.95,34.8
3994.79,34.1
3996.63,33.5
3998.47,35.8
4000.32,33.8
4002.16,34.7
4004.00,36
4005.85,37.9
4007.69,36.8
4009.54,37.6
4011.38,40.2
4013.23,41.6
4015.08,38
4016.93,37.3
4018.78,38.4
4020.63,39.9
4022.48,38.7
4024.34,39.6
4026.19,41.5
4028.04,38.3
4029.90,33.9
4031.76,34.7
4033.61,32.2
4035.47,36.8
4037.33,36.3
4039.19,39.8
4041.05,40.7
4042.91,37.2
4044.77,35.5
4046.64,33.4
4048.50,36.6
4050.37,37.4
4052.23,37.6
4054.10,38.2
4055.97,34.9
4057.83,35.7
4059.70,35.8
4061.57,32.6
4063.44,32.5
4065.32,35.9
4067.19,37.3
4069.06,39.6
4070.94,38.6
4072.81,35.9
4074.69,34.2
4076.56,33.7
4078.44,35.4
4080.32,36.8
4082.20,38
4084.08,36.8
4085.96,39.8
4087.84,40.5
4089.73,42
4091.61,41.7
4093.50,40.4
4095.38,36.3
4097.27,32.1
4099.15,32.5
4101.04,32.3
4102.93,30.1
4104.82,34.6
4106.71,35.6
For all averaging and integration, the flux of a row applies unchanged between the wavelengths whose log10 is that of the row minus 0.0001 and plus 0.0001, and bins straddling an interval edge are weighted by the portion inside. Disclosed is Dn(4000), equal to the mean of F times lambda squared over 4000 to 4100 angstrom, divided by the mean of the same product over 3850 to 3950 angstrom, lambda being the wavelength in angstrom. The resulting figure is 1.72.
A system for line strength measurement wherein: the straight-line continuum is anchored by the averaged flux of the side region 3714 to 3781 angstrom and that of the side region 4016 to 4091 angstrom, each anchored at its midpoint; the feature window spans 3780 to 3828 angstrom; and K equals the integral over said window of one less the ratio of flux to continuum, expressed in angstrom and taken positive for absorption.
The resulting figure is 3.43 angstrom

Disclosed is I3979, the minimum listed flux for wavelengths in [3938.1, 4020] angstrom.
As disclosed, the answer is 8.83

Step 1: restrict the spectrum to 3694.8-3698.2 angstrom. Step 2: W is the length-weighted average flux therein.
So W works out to 24.4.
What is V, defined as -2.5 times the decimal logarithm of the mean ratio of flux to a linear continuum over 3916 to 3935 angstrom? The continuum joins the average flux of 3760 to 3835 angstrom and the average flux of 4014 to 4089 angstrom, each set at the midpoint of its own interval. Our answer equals 0.35 mag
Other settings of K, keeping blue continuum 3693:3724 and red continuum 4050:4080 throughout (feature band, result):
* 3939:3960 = 4.02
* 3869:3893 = 5.72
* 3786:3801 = 2.66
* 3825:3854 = 9.04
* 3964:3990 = 7.53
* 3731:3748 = 4.60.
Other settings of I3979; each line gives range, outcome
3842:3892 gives 19.1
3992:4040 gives 32.2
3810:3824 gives 16.3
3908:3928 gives 20.2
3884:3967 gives 9.49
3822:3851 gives 14.3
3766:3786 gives 21.9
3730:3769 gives 13.5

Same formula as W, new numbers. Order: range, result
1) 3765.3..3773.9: 22.8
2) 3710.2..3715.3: 26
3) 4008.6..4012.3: 38.9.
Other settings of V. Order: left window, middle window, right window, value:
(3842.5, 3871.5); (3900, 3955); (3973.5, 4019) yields 0.19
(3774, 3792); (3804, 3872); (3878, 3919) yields 0.22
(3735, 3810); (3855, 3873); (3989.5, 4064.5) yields 0.20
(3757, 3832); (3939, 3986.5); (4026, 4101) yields 0.33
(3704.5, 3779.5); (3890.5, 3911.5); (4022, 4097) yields 0.12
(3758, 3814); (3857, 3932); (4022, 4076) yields 0.20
